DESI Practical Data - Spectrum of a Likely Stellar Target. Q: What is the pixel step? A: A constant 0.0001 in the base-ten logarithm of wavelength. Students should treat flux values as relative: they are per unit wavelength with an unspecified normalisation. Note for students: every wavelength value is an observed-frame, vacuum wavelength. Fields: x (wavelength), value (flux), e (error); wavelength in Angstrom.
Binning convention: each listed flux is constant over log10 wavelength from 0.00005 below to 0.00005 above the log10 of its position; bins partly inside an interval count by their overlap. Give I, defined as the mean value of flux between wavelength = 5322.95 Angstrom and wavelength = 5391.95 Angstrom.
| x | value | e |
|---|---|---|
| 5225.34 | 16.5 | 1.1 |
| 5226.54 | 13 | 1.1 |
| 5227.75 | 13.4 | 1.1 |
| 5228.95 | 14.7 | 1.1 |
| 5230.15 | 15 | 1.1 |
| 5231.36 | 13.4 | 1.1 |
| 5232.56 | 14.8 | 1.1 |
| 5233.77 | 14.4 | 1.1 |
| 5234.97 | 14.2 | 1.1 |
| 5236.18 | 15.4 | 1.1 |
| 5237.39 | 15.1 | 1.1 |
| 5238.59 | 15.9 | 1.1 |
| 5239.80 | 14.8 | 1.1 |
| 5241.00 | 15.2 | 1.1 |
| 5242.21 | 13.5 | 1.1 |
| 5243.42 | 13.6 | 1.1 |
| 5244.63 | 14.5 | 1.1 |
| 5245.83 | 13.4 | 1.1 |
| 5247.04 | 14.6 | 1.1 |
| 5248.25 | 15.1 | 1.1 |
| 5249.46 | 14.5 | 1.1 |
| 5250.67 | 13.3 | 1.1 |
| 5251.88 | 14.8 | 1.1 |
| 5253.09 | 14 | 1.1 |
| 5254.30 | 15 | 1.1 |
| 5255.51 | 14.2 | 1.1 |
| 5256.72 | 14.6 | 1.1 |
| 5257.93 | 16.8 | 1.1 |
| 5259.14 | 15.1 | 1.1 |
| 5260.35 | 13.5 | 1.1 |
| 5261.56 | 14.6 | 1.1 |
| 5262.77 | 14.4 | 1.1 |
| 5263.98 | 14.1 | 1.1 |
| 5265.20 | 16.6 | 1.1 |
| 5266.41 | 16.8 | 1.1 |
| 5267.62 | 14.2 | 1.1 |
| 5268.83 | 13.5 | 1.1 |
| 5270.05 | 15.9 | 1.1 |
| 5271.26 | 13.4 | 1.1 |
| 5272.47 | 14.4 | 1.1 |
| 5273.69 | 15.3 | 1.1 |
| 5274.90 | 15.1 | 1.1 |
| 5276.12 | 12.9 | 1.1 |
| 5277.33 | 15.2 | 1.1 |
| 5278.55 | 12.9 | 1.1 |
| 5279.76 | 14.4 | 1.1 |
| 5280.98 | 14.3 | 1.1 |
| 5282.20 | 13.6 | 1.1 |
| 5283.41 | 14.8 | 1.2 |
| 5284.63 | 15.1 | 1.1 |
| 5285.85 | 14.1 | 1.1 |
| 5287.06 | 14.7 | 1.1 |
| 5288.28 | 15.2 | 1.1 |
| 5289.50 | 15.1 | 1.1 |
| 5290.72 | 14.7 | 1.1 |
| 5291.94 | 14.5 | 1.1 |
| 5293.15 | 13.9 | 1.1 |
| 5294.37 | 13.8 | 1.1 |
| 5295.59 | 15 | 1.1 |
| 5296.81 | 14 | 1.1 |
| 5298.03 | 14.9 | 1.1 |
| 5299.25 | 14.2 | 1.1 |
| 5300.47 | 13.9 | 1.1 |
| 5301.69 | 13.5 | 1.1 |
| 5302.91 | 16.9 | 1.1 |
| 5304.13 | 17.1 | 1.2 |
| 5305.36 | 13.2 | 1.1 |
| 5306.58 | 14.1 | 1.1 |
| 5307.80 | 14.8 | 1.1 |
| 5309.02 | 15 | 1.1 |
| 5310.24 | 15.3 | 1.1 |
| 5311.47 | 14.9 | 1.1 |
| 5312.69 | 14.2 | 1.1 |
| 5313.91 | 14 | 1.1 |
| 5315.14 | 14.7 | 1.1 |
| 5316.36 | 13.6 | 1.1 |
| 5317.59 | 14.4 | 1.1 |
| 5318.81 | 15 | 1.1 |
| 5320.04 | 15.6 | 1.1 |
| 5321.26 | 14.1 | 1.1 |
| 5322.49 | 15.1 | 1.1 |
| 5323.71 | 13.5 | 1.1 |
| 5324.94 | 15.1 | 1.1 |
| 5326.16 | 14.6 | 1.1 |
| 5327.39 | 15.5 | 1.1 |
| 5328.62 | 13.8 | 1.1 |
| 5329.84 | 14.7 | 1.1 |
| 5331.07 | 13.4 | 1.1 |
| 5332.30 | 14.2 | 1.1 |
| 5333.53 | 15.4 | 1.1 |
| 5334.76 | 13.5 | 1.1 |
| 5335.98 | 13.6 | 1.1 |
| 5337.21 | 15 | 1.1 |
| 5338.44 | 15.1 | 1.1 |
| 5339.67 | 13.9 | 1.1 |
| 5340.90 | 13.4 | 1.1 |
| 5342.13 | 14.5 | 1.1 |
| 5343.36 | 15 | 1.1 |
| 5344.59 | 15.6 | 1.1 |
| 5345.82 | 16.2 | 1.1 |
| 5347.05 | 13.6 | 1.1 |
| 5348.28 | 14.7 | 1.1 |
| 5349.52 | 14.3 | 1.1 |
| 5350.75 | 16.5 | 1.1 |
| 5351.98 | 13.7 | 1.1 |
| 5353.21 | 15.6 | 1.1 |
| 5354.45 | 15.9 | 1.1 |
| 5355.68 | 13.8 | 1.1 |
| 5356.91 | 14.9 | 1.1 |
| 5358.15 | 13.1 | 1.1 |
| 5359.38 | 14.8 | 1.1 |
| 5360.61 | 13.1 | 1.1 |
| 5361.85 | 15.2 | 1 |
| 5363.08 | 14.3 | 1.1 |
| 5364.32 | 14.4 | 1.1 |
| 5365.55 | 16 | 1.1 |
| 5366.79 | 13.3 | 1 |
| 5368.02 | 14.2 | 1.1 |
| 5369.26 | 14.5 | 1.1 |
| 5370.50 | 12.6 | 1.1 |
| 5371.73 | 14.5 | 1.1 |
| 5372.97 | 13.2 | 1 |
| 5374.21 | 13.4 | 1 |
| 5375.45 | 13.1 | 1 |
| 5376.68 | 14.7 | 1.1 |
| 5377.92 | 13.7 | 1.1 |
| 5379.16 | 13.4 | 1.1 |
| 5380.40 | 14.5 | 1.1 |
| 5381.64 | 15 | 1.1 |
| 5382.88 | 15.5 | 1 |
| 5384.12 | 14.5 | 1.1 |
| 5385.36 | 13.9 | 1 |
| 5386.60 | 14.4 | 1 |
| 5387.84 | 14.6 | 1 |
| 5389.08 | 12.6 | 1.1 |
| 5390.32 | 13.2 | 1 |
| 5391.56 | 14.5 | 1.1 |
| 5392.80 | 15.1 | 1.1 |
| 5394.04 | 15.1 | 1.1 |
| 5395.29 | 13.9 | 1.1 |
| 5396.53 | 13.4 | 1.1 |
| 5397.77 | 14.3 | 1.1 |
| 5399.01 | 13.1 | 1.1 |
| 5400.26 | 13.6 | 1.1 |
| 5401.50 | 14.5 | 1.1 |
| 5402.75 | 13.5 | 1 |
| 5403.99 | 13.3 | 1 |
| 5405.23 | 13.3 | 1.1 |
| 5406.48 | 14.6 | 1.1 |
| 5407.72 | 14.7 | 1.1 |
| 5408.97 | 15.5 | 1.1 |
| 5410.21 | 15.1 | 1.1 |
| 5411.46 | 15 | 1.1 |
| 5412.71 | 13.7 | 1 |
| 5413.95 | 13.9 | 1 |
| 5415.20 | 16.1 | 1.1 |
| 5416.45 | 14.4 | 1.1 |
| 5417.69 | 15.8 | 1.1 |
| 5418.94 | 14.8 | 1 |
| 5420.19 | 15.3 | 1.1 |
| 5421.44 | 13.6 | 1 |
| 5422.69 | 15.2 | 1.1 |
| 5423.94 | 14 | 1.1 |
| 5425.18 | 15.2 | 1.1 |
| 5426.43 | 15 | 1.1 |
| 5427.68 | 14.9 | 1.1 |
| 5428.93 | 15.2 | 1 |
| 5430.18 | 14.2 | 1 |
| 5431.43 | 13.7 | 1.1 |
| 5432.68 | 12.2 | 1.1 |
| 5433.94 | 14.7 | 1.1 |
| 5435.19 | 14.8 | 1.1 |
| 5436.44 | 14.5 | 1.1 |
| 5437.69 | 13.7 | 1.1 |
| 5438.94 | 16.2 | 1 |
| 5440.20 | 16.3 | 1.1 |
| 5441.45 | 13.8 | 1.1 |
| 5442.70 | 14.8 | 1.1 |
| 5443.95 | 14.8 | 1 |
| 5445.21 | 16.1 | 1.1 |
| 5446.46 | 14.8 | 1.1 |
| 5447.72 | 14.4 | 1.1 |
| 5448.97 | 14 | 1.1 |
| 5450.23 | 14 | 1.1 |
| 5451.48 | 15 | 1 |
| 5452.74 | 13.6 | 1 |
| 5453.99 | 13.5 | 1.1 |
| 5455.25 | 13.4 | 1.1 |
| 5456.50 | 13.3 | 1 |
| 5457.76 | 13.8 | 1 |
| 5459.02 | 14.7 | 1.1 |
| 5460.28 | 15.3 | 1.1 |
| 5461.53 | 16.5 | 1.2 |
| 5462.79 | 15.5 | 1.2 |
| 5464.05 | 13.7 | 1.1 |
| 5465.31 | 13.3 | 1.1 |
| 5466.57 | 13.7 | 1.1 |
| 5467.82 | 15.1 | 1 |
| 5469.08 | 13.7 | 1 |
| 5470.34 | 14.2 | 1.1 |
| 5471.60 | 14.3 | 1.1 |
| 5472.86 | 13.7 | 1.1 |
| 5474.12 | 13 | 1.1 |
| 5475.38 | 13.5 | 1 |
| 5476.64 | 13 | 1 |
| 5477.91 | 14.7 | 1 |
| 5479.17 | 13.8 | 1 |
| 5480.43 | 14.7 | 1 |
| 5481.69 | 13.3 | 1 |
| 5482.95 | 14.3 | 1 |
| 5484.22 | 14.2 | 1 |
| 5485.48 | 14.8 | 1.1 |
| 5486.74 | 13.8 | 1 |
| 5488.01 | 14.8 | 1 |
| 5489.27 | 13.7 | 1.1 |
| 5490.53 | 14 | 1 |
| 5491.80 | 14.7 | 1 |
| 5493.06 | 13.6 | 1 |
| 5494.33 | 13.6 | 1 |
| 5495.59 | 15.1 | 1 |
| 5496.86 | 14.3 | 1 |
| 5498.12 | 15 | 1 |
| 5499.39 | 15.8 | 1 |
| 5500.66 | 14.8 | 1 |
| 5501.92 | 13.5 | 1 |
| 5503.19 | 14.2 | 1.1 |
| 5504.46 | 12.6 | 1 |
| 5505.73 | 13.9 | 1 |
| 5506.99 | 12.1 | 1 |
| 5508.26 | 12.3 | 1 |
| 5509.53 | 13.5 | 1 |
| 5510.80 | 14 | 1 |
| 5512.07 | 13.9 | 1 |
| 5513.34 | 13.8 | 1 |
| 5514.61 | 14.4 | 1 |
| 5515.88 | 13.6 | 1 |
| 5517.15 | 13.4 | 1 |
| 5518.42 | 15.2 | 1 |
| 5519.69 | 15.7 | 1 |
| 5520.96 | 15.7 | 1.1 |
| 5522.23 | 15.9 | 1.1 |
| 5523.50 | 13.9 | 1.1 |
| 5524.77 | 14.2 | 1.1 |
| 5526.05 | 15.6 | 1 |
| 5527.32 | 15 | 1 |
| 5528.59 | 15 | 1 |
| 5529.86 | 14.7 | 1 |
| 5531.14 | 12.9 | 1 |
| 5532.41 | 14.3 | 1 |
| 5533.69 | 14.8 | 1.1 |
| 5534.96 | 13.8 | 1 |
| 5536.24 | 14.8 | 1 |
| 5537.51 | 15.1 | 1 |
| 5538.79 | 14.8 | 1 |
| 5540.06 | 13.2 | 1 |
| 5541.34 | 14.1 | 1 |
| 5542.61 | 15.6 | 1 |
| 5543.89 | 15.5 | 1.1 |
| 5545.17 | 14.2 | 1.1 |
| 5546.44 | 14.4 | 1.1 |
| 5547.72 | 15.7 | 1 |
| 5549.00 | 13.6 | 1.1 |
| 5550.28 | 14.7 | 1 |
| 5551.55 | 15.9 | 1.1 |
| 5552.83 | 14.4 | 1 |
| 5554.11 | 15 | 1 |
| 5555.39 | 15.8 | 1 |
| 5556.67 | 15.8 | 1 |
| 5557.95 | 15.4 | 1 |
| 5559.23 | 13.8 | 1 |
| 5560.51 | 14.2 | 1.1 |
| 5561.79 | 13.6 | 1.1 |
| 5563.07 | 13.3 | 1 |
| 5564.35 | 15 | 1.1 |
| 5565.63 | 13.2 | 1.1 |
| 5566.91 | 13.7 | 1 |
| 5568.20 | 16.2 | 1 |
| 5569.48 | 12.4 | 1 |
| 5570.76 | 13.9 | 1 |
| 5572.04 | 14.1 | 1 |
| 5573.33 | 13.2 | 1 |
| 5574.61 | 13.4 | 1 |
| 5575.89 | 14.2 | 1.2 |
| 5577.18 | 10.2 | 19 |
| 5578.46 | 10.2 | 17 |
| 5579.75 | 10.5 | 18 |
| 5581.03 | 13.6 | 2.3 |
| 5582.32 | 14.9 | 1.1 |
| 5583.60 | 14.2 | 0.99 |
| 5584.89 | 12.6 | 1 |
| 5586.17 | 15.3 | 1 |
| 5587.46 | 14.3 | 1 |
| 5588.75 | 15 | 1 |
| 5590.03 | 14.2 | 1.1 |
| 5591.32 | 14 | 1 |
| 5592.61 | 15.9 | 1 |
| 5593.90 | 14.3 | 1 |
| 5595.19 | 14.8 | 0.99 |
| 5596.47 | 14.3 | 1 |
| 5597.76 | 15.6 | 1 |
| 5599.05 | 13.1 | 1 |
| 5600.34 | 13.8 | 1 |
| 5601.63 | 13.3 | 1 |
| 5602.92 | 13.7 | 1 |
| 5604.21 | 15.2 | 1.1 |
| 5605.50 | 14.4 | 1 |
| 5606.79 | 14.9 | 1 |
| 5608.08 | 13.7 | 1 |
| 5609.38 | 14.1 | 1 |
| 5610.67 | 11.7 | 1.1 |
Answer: 14.3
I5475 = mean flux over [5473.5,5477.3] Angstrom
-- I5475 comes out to 13.2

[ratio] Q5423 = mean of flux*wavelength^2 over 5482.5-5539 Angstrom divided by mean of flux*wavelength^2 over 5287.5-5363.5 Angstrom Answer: 1.05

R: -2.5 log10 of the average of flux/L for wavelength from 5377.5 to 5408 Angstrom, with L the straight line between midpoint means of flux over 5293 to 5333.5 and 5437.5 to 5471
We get 0.034 mag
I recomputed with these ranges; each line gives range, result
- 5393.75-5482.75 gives 14.4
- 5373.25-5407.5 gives 14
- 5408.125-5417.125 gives 14.8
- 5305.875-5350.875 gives 14.6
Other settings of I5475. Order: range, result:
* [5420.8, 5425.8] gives 14.5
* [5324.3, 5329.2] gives 14.7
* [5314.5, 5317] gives 14.1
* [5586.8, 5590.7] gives 14.5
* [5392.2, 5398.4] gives 14.4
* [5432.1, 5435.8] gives 13.9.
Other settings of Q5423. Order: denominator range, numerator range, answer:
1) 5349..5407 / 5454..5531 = 1.04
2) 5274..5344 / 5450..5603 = 1.06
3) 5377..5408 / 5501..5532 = 1.05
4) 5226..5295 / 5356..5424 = 1.03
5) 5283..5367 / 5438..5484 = 1.03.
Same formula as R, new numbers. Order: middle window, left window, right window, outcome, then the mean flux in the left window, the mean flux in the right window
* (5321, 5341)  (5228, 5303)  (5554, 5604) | 0.00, 14.5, 13.9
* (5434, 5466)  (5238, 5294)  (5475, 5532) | -0.02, 14.6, 14.2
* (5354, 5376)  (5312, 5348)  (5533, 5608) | 0.03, 14.5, 14.2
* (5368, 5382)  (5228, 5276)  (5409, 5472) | 0.05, 14.6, 14.5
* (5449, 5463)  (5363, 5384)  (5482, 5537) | -0.01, 14.1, 14.3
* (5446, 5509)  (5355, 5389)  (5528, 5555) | 0.03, 14.2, 14.6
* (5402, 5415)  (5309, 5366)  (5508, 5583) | 0.01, 14.6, 14.2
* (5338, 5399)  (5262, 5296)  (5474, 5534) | 0.01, 14.6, 14.2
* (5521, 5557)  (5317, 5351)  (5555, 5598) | -0.05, 14.6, 13.9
